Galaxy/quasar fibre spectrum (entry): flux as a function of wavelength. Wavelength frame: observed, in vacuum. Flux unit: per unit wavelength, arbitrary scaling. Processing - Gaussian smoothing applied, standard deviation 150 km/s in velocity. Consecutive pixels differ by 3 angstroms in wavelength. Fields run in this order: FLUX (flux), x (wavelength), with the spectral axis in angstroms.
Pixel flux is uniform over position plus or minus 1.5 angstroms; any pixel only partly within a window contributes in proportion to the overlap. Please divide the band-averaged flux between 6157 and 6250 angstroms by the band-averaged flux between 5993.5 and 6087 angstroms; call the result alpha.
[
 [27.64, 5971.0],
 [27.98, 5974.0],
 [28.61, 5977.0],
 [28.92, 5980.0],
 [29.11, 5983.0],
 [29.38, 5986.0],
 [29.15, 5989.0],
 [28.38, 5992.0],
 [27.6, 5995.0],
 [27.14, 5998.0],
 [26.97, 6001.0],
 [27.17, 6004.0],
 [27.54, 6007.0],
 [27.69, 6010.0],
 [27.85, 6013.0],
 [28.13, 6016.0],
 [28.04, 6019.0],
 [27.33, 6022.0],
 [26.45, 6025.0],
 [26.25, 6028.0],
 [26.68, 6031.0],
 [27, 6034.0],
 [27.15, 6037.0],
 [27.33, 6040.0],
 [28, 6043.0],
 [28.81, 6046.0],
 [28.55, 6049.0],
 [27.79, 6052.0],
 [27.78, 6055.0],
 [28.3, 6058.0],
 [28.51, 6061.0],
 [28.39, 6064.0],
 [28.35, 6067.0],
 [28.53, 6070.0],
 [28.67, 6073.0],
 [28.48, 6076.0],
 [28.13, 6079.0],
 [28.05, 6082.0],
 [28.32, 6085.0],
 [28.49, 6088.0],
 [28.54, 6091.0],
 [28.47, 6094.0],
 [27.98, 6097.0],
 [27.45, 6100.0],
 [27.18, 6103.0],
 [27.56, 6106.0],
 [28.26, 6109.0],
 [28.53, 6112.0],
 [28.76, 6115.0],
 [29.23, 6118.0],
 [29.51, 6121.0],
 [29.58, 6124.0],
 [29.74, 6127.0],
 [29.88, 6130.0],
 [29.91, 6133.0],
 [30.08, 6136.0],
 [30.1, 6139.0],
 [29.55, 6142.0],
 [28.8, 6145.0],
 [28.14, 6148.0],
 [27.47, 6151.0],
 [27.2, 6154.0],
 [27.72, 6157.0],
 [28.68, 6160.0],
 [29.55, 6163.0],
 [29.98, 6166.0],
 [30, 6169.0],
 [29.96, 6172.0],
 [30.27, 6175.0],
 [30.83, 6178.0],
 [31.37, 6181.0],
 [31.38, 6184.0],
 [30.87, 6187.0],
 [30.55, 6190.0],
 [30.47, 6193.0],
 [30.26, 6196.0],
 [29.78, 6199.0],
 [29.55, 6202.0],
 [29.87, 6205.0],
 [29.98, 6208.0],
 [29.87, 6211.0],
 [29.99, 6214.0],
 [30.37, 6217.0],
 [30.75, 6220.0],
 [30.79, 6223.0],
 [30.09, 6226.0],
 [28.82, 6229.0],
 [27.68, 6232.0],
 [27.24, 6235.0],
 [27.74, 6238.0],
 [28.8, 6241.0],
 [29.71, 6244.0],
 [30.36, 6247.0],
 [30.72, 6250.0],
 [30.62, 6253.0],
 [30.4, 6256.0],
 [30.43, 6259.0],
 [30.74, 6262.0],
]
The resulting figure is 1.1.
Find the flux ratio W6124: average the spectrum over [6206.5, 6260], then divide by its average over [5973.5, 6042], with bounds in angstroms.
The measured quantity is 1.07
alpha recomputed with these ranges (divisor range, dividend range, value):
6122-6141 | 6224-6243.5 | 0.96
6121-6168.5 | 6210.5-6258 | 1.02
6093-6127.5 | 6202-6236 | 1.04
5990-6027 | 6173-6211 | 1.10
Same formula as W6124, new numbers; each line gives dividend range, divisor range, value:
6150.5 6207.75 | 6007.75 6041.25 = 1.09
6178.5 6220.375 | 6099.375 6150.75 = 1.05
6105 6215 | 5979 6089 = 1.06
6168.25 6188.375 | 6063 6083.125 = 1.08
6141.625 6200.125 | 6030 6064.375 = 1.06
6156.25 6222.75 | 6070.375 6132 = 1.06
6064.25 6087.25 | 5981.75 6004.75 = 1.01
